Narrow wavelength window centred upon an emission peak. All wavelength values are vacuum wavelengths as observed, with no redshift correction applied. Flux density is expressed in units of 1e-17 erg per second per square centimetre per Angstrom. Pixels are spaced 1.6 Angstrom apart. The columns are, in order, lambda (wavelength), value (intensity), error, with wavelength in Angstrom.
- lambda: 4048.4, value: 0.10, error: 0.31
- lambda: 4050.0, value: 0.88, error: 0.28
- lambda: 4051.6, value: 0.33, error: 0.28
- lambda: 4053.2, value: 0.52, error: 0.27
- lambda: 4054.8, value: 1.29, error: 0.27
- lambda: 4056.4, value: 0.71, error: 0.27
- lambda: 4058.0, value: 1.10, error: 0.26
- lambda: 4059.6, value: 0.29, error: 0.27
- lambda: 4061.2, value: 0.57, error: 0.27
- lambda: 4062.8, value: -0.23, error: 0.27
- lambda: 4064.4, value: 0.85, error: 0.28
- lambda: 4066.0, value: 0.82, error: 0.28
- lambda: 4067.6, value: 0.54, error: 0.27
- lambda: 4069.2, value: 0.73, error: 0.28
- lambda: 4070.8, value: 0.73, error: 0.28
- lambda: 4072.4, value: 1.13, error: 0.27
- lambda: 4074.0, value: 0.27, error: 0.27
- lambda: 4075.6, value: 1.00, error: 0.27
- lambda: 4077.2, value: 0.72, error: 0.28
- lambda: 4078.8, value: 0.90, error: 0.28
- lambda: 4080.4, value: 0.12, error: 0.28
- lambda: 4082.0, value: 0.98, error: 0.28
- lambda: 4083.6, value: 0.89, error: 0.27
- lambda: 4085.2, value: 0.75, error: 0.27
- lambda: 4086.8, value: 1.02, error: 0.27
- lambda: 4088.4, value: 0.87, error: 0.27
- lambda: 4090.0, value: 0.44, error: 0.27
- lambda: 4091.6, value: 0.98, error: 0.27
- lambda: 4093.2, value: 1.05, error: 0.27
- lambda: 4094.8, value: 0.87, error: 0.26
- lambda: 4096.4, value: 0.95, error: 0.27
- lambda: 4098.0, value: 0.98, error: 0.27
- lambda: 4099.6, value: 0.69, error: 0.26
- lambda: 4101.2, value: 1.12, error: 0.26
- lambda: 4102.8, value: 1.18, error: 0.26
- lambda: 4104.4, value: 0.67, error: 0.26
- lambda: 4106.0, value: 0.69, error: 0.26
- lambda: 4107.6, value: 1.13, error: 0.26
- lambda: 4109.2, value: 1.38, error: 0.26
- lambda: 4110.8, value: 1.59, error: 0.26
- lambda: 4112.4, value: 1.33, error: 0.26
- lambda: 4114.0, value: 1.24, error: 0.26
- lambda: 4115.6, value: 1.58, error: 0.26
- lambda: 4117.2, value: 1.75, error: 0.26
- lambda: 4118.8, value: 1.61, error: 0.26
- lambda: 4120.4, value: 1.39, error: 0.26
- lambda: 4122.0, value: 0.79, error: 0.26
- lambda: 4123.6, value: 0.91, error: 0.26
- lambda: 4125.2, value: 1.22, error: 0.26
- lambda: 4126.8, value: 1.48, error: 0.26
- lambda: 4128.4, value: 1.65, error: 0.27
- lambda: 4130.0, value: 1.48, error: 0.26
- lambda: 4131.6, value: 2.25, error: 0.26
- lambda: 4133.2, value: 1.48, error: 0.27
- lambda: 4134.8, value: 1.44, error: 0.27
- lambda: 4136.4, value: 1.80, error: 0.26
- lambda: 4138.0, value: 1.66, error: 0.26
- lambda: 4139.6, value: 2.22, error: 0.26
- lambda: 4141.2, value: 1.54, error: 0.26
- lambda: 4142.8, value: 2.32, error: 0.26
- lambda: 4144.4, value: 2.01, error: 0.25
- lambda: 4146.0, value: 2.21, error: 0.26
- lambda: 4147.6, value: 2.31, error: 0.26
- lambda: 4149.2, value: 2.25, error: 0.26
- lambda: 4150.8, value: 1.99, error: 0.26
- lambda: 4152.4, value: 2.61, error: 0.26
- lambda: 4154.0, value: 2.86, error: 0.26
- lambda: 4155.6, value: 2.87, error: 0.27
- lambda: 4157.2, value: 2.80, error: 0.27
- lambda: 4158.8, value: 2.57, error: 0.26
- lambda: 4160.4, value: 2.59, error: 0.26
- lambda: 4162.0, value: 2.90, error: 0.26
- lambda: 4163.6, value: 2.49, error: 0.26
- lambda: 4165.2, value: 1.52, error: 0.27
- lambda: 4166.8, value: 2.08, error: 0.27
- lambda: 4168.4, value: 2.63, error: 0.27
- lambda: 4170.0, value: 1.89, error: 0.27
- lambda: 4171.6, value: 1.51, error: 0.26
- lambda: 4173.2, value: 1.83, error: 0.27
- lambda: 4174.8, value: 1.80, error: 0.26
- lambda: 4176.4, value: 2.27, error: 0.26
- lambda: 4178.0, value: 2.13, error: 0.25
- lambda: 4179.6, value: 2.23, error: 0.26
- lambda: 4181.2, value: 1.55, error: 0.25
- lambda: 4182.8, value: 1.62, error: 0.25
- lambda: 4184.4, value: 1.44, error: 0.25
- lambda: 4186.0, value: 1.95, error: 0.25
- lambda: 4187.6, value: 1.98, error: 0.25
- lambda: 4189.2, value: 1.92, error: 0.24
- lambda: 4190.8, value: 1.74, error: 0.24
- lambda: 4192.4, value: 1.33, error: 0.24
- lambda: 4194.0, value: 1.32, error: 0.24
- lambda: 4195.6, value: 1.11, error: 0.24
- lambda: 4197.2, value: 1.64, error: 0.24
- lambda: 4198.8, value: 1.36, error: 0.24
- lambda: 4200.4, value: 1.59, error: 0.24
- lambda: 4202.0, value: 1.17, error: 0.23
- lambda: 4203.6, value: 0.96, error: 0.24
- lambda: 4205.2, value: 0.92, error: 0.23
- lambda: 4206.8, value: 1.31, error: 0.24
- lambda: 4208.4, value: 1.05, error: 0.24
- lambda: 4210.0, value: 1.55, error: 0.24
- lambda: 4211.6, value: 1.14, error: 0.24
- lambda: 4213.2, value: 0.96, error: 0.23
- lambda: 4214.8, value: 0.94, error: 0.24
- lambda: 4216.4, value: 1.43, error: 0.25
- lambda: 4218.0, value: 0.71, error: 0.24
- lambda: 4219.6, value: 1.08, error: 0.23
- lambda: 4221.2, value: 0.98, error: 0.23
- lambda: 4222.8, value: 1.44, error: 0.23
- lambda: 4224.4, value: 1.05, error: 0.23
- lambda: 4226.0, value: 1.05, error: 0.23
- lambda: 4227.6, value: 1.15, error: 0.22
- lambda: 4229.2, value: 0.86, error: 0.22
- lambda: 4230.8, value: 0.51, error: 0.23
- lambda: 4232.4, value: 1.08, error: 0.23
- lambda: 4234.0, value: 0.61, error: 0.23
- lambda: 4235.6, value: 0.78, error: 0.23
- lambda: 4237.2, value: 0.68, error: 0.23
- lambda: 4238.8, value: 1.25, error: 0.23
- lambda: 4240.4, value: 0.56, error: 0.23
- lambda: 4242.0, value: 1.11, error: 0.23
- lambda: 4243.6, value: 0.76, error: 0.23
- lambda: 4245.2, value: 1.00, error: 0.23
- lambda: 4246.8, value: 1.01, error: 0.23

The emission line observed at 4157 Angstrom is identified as C IV 1549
